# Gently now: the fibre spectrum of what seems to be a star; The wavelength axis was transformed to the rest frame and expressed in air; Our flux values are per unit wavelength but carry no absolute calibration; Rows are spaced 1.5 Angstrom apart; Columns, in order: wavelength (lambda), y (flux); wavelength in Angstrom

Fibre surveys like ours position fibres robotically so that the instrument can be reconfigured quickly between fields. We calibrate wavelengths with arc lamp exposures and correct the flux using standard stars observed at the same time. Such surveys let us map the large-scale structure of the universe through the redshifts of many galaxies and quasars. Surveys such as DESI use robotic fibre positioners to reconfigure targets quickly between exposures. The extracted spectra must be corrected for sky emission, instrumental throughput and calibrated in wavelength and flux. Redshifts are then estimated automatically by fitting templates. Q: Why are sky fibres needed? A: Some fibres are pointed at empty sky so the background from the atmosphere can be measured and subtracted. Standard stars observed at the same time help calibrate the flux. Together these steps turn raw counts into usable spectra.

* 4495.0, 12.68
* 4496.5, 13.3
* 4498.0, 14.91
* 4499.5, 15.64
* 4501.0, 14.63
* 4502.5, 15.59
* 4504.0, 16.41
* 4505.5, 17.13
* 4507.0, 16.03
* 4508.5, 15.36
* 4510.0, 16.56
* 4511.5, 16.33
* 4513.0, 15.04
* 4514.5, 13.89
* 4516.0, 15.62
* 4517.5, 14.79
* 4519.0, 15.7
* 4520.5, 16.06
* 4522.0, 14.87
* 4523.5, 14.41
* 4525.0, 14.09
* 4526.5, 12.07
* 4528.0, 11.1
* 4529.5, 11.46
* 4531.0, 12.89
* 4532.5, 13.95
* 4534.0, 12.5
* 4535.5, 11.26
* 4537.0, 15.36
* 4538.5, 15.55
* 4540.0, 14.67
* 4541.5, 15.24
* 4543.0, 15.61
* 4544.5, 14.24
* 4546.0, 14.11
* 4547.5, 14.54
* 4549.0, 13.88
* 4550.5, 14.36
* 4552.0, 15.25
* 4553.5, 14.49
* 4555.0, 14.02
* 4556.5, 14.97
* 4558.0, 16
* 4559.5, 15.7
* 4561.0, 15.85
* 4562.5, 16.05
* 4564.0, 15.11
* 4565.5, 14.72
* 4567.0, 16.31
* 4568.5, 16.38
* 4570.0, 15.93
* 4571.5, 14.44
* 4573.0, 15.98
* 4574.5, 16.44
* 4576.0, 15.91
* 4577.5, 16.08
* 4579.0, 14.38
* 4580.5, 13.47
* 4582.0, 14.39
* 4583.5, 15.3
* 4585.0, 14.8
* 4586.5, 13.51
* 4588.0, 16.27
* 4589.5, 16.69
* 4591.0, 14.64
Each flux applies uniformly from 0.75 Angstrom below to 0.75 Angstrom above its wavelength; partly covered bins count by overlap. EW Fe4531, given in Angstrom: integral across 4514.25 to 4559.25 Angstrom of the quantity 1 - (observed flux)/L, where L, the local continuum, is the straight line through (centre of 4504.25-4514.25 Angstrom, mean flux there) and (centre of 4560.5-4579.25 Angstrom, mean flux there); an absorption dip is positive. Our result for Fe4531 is 4.5 Angstrom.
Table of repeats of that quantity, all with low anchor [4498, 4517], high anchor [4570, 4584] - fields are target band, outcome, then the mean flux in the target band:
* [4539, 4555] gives 0.79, 14.6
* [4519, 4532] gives 1.69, 13.5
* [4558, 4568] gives -0.25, 15.7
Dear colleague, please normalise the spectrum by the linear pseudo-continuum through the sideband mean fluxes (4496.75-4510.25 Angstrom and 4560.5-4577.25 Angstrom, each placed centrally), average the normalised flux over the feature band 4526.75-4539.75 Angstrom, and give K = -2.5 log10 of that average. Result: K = 0.203 mag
